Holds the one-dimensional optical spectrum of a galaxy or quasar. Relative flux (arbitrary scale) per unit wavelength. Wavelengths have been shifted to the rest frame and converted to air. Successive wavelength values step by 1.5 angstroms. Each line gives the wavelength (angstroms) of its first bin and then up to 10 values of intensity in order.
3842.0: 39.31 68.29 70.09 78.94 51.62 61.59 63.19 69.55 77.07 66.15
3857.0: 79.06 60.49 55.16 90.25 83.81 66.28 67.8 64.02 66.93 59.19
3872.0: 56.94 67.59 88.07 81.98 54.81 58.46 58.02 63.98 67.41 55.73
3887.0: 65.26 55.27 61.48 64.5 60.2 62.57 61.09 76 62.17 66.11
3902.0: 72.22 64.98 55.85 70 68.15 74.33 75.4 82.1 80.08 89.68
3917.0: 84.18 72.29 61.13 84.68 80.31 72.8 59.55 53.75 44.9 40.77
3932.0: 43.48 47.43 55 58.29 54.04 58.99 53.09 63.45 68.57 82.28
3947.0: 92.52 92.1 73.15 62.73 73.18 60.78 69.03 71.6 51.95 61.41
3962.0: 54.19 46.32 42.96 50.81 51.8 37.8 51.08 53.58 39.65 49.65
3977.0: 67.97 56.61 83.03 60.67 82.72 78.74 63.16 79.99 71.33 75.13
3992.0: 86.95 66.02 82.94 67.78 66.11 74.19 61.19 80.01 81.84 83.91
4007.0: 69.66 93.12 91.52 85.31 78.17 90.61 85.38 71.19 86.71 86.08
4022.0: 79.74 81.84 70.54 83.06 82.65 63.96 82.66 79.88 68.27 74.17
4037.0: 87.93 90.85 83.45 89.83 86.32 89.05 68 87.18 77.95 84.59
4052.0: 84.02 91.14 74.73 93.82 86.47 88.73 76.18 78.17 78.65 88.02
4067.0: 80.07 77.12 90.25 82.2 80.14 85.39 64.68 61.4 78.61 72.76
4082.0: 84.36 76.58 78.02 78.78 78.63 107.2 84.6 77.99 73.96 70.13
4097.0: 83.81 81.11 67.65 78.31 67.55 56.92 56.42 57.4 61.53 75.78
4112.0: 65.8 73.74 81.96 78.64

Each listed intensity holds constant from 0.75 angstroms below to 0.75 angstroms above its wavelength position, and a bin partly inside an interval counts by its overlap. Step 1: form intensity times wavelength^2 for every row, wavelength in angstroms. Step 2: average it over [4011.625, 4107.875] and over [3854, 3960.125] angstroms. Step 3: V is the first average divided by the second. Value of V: 1.29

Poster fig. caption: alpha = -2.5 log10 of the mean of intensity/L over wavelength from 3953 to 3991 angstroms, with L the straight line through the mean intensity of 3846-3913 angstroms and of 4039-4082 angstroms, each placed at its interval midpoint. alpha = 0.22 mag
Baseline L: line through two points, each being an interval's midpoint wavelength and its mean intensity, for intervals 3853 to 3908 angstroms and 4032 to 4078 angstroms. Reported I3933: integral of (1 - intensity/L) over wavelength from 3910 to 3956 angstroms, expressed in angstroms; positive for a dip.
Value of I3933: 2.3 angstroms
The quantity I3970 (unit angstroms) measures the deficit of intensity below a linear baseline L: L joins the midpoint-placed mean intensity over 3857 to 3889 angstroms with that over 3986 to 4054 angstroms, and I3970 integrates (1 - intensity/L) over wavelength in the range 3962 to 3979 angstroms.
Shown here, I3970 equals 5.7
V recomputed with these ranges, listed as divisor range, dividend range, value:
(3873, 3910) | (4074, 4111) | 1.26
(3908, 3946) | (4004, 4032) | 1.30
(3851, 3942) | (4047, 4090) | 1.35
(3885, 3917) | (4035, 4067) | 1.32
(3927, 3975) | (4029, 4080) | 1.47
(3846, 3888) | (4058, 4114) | 1.27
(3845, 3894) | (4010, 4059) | 1.35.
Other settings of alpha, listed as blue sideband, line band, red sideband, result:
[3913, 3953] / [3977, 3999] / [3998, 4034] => 0.036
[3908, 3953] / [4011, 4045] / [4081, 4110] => -0.137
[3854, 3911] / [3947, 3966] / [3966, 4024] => 0.093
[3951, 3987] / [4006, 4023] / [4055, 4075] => -0.181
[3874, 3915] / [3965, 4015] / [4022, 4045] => 0.106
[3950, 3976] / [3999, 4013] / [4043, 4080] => -0.200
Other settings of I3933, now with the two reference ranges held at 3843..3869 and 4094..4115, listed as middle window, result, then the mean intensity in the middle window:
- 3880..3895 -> 1.67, 61.4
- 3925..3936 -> 3.05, 50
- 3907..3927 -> -1.82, 75.4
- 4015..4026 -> -1.77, 80.5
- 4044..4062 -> -3.60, 83.3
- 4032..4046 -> -2.65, 82.5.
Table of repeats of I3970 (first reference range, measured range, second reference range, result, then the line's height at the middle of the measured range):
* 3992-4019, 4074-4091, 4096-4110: -2.1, 70.3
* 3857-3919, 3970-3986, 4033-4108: 2.5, 73.6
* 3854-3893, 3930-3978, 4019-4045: 9.8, 74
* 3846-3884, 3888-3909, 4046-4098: 1.6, 69.7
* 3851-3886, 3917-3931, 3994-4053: 1.4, 72.2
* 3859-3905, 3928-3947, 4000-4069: 3.8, 71.5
